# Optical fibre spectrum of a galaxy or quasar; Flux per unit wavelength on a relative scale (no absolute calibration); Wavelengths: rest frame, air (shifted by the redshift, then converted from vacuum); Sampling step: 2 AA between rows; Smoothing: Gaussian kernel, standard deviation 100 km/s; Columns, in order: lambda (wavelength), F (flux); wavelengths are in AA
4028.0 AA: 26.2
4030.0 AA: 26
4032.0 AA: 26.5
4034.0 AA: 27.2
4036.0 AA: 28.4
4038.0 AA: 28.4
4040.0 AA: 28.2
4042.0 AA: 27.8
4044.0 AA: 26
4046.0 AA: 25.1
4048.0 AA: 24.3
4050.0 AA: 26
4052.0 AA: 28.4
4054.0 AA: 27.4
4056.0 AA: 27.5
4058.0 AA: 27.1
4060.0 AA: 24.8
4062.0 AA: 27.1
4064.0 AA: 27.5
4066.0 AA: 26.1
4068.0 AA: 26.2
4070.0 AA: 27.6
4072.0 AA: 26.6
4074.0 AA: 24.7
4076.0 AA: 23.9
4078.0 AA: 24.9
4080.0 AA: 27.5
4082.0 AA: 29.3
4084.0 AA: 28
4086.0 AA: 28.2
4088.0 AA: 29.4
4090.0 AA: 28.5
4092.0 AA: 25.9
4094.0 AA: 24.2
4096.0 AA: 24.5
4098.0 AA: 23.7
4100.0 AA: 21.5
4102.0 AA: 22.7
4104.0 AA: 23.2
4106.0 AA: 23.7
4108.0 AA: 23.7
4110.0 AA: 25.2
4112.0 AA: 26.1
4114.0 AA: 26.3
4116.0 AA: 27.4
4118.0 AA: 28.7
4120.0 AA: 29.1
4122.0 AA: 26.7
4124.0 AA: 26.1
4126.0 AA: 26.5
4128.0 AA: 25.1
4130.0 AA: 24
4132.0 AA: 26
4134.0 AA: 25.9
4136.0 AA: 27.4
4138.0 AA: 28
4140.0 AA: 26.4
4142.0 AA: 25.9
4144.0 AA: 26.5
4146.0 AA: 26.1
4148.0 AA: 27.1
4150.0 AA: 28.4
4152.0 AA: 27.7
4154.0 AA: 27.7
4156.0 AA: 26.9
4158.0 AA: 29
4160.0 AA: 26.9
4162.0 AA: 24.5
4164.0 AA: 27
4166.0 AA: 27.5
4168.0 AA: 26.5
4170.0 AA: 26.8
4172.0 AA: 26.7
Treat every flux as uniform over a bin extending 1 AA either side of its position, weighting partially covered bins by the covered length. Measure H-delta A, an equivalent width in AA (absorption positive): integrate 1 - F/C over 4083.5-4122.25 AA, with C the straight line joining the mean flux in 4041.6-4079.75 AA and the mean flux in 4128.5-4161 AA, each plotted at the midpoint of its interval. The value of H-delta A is 1.1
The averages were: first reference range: 26.3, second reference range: 26.8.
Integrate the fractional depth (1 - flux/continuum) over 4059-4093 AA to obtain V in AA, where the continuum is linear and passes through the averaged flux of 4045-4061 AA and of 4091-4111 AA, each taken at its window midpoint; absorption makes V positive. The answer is -2.3 AA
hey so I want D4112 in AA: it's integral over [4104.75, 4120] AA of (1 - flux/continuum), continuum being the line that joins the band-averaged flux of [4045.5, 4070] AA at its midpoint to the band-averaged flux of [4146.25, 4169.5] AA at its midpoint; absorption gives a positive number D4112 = 0.5 AA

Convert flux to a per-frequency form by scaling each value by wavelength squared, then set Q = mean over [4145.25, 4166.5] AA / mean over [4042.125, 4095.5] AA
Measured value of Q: 1.06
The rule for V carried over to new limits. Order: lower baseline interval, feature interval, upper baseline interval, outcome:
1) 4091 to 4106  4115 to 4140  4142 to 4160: -1.0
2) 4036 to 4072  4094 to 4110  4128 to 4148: 1.8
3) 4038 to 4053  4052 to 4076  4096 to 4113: -0.7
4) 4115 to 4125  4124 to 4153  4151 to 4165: 0.9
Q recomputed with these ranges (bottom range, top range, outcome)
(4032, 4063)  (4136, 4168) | 1.06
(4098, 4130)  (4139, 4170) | 1.08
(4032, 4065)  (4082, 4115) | 0.97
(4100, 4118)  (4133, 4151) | 1.10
